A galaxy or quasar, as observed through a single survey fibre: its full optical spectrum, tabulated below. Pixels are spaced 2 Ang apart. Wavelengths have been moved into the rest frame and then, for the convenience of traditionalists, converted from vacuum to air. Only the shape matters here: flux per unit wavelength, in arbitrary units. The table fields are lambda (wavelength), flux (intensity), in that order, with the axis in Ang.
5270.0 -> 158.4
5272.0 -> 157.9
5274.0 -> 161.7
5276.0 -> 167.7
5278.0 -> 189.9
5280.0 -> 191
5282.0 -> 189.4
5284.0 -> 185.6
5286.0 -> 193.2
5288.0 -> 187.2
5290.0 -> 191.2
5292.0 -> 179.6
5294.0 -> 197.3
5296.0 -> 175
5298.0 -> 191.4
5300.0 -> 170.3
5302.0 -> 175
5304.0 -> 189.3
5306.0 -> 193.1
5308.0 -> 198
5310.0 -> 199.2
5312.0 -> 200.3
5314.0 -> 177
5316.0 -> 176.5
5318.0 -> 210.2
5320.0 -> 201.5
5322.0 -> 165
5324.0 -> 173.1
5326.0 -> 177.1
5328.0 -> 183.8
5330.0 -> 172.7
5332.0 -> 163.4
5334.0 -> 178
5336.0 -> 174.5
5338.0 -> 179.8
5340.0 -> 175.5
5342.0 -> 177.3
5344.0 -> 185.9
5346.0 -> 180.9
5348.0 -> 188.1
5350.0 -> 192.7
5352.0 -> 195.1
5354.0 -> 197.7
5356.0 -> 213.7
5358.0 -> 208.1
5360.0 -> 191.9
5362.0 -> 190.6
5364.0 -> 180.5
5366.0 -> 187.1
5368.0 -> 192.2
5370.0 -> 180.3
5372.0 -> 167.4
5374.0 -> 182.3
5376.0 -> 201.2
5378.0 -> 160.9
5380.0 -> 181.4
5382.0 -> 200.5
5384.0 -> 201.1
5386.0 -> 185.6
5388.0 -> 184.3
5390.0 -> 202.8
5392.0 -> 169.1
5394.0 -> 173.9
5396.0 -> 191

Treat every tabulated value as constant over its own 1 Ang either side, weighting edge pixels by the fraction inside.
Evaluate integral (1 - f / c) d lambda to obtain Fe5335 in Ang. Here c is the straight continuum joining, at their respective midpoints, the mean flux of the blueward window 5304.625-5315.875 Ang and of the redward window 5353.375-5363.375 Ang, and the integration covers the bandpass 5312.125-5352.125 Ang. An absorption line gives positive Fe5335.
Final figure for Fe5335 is 2.9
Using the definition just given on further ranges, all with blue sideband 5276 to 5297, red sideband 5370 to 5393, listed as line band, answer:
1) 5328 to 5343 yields 0.87 Ang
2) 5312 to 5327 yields 0.18 Ang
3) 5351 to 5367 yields -0.88 Ang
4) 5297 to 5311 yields -0.11 Ang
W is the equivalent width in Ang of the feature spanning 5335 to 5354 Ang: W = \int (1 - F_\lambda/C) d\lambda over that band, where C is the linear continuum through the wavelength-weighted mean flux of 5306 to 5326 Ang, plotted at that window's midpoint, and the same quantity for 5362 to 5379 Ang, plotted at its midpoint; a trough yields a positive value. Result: 0.1 Ang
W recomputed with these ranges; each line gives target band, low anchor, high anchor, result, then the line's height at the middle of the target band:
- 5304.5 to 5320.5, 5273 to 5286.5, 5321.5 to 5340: -1.5 Ang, 177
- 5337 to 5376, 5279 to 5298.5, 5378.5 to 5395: -0.2 Ang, 187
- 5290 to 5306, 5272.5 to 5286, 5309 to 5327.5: 0.0 Ang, 184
